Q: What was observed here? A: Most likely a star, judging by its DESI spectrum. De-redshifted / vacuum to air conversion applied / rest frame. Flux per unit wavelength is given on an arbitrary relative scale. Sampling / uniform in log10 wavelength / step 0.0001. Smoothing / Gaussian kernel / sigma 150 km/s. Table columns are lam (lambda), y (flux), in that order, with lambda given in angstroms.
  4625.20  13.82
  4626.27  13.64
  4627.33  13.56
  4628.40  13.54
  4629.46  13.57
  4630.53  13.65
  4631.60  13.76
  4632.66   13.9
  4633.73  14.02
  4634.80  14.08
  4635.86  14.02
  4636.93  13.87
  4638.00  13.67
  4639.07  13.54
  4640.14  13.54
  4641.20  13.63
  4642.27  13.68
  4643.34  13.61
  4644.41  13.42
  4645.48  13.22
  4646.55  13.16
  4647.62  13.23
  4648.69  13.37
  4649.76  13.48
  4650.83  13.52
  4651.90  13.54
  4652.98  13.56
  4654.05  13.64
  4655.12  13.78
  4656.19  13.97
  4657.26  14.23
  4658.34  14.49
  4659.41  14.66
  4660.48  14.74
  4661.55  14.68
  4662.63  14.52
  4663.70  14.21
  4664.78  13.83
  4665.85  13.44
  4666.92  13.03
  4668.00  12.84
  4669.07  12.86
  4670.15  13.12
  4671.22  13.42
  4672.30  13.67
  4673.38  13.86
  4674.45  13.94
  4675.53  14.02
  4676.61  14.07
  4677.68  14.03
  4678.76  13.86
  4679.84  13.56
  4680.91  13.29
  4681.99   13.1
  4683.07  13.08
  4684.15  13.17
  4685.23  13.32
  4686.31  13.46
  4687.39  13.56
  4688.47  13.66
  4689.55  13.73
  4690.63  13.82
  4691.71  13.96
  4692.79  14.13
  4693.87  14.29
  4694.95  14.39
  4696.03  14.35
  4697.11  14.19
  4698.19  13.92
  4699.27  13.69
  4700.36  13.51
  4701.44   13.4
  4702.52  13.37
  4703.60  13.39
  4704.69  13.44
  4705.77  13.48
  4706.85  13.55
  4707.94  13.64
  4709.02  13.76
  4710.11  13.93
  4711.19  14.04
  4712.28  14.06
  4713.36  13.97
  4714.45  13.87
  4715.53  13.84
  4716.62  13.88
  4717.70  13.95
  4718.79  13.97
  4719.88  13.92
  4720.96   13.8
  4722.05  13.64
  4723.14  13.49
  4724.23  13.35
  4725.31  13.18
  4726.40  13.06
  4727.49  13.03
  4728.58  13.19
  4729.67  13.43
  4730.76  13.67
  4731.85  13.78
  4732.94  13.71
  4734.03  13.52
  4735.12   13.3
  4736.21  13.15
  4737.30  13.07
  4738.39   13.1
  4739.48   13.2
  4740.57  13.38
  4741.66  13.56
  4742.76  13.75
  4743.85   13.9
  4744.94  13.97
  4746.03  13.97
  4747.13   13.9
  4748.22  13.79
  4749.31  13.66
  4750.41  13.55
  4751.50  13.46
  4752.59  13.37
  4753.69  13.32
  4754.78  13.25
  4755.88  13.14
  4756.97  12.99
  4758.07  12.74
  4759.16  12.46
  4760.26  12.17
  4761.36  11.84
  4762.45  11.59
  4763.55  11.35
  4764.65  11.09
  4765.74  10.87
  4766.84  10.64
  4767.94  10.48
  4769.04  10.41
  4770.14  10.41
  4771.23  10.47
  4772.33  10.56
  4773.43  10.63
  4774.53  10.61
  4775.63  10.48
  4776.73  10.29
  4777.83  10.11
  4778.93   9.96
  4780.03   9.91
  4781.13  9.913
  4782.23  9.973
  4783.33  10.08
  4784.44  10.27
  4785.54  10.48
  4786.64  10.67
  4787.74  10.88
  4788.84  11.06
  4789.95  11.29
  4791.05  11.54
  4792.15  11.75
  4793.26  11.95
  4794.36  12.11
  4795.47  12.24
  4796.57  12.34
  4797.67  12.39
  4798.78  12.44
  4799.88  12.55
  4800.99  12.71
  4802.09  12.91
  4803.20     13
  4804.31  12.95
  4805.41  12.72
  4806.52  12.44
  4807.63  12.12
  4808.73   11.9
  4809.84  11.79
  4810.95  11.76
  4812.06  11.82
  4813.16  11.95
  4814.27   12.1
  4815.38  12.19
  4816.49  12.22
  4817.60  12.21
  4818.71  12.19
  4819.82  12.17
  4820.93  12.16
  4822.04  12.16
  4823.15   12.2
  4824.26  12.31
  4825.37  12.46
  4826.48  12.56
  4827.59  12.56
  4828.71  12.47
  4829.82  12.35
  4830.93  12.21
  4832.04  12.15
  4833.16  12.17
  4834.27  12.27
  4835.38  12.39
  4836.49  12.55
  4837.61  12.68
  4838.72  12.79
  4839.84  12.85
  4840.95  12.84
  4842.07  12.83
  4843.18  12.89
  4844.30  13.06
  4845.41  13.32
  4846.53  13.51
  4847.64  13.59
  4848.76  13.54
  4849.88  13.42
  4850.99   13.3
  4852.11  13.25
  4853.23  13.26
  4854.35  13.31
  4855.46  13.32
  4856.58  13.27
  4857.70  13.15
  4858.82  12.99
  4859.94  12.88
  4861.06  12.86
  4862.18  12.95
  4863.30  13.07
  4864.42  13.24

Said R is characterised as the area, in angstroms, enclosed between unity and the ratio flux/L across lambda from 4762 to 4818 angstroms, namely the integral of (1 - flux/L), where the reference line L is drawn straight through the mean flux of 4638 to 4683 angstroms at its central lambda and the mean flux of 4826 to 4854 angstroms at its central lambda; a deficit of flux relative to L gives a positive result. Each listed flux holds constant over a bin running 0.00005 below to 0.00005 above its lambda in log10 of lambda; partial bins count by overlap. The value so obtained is 7.2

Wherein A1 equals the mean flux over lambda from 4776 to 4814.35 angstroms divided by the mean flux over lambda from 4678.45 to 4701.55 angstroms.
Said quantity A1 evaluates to 0.84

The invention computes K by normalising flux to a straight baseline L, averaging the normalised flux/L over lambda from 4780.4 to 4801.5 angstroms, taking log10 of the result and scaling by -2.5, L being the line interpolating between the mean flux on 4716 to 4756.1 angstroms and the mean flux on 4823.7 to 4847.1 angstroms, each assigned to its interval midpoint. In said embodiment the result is 0.15 mag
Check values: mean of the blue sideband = 13.5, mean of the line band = 11.4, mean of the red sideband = 12.6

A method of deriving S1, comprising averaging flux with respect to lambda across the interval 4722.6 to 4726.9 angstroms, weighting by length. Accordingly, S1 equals 13.3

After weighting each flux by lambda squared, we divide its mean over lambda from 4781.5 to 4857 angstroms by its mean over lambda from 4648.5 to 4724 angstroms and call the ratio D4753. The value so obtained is 0.9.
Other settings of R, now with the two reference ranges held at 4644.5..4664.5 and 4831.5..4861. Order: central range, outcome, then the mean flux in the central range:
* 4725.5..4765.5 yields 0.9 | 13.1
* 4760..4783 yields 4.7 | 10.6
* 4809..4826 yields 1.3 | 12.1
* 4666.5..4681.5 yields 0.3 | 13.5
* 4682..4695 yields 0.0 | 13.7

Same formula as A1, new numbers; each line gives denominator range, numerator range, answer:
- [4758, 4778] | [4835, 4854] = 1.19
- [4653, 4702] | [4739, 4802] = 0.86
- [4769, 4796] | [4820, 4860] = 1.19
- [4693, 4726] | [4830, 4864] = 0.94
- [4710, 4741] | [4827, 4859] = 0.95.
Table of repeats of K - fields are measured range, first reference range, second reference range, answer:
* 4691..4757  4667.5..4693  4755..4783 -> -0.11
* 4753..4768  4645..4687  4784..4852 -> 0.07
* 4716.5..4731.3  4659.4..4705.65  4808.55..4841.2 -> -0.02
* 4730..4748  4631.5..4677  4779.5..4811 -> -0.09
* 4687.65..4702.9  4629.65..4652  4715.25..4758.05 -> -0.03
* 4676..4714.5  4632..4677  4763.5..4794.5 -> -0.08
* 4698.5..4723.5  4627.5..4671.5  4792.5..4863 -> -0.03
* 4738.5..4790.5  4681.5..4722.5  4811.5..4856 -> 0.13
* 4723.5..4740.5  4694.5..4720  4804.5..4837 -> 0.01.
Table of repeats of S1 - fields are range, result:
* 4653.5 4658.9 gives 14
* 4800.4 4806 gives 12.8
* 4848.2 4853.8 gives 13.3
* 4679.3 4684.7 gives 13.2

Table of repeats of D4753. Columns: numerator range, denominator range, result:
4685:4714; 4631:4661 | 1.02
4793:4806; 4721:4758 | 0.96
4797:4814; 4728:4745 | 0.94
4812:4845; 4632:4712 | 0.97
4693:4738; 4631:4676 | 1.02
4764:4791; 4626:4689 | 0.81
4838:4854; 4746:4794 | 1.18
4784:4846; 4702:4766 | 0.95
